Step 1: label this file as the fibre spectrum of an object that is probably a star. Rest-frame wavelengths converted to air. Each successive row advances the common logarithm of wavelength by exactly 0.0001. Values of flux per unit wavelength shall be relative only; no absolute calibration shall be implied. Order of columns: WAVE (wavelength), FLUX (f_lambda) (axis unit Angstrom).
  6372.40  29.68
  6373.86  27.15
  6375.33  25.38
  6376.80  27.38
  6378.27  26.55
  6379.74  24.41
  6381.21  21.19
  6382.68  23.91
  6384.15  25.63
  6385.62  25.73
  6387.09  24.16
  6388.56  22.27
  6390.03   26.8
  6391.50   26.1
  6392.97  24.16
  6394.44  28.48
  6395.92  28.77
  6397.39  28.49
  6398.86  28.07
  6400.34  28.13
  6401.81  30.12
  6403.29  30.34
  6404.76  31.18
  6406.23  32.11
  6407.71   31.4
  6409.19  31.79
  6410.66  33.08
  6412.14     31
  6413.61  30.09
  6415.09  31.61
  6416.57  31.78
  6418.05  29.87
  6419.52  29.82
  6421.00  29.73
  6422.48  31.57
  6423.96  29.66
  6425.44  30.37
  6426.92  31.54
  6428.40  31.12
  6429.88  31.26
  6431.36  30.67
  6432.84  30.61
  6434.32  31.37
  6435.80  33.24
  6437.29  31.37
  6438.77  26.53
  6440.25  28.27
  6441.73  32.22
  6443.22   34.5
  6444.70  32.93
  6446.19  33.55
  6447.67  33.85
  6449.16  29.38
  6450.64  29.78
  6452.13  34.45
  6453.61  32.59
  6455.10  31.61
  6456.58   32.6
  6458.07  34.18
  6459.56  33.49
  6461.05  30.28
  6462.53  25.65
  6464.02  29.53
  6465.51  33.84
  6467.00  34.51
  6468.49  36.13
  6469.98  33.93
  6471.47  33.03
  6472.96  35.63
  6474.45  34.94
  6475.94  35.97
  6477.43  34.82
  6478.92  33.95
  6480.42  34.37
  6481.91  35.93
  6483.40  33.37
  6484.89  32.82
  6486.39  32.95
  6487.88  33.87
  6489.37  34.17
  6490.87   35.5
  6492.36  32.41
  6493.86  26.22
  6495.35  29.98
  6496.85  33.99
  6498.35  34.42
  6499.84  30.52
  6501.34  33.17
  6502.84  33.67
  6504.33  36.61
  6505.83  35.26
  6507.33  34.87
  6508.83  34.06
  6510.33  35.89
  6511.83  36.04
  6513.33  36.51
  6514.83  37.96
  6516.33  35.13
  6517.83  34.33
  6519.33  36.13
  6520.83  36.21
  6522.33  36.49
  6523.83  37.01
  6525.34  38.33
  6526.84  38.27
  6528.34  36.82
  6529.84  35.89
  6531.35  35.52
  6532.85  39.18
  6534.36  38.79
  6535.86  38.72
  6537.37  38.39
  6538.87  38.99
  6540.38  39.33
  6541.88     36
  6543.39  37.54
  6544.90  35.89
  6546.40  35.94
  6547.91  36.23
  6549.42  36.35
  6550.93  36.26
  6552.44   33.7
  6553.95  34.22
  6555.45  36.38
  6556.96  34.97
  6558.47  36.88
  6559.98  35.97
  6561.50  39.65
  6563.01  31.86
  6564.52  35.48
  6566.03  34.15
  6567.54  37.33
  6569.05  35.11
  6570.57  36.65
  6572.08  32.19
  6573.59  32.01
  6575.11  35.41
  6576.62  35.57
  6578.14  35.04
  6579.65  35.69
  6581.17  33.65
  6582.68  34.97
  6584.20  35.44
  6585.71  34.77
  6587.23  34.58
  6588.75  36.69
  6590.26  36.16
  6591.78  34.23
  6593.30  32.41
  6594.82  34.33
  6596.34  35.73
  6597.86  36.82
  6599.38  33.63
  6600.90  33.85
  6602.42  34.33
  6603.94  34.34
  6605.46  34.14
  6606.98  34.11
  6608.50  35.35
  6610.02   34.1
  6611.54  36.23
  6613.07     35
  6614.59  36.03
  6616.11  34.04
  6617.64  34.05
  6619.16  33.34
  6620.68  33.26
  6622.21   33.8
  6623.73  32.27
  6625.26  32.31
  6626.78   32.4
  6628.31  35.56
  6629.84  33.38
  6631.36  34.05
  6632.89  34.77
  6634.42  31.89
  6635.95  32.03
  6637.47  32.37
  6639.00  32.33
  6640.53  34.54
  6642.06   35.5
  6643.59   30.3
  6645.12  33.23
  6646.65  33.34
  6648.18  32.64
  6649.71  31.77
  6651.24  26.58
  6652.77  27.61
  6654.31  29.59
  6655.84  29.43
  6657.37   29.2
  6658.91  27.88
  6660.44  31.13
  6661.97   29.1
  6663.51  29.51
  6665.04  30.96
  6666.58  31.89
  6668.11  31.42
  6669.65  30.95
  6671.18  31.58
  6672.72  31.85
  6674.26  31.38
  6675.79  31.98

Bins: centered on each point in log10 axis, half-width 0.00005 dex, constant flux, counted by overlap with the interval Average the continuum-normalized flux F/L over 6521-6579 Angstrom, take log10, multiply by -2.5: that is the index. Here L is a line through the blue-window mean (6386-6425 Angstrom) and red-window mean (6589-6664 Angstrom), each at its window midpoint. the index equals -0.15 mag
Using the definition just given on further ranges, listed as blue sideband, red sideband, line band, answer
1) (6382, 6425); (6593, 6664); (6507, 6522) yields -0.16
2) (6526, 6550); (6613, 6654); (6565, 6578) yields 0.03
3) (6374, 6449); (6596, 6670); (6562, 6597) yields -0.10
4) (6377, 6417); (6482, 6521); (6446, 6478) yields -0.04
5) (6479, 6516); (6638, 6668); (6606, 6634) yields -0.08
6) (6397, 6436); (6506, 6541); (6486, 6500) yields 0.08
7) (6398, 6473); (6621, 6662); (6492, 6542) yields -0.13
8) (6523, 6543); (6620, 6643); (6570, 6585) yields 0.03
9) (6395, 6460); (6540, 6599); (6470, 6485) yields -0.06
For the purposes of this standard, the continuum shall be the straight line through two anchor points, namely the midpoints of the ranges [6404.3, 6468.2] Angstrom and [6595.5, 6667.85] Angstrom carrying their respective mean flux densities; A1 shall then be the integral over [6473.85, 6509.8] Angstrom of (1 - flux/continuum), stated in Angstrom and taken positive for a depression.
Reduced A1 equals -2.11 Angstrom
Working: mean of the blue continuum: 31.4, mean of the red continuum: 32.7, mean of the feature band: 33.7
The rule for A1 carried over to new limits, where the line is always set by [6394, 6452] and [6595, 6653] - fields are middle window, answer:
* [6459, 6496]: -1.8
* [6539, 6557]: -2.1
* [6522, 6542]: -3.4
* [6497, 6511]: -1.0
